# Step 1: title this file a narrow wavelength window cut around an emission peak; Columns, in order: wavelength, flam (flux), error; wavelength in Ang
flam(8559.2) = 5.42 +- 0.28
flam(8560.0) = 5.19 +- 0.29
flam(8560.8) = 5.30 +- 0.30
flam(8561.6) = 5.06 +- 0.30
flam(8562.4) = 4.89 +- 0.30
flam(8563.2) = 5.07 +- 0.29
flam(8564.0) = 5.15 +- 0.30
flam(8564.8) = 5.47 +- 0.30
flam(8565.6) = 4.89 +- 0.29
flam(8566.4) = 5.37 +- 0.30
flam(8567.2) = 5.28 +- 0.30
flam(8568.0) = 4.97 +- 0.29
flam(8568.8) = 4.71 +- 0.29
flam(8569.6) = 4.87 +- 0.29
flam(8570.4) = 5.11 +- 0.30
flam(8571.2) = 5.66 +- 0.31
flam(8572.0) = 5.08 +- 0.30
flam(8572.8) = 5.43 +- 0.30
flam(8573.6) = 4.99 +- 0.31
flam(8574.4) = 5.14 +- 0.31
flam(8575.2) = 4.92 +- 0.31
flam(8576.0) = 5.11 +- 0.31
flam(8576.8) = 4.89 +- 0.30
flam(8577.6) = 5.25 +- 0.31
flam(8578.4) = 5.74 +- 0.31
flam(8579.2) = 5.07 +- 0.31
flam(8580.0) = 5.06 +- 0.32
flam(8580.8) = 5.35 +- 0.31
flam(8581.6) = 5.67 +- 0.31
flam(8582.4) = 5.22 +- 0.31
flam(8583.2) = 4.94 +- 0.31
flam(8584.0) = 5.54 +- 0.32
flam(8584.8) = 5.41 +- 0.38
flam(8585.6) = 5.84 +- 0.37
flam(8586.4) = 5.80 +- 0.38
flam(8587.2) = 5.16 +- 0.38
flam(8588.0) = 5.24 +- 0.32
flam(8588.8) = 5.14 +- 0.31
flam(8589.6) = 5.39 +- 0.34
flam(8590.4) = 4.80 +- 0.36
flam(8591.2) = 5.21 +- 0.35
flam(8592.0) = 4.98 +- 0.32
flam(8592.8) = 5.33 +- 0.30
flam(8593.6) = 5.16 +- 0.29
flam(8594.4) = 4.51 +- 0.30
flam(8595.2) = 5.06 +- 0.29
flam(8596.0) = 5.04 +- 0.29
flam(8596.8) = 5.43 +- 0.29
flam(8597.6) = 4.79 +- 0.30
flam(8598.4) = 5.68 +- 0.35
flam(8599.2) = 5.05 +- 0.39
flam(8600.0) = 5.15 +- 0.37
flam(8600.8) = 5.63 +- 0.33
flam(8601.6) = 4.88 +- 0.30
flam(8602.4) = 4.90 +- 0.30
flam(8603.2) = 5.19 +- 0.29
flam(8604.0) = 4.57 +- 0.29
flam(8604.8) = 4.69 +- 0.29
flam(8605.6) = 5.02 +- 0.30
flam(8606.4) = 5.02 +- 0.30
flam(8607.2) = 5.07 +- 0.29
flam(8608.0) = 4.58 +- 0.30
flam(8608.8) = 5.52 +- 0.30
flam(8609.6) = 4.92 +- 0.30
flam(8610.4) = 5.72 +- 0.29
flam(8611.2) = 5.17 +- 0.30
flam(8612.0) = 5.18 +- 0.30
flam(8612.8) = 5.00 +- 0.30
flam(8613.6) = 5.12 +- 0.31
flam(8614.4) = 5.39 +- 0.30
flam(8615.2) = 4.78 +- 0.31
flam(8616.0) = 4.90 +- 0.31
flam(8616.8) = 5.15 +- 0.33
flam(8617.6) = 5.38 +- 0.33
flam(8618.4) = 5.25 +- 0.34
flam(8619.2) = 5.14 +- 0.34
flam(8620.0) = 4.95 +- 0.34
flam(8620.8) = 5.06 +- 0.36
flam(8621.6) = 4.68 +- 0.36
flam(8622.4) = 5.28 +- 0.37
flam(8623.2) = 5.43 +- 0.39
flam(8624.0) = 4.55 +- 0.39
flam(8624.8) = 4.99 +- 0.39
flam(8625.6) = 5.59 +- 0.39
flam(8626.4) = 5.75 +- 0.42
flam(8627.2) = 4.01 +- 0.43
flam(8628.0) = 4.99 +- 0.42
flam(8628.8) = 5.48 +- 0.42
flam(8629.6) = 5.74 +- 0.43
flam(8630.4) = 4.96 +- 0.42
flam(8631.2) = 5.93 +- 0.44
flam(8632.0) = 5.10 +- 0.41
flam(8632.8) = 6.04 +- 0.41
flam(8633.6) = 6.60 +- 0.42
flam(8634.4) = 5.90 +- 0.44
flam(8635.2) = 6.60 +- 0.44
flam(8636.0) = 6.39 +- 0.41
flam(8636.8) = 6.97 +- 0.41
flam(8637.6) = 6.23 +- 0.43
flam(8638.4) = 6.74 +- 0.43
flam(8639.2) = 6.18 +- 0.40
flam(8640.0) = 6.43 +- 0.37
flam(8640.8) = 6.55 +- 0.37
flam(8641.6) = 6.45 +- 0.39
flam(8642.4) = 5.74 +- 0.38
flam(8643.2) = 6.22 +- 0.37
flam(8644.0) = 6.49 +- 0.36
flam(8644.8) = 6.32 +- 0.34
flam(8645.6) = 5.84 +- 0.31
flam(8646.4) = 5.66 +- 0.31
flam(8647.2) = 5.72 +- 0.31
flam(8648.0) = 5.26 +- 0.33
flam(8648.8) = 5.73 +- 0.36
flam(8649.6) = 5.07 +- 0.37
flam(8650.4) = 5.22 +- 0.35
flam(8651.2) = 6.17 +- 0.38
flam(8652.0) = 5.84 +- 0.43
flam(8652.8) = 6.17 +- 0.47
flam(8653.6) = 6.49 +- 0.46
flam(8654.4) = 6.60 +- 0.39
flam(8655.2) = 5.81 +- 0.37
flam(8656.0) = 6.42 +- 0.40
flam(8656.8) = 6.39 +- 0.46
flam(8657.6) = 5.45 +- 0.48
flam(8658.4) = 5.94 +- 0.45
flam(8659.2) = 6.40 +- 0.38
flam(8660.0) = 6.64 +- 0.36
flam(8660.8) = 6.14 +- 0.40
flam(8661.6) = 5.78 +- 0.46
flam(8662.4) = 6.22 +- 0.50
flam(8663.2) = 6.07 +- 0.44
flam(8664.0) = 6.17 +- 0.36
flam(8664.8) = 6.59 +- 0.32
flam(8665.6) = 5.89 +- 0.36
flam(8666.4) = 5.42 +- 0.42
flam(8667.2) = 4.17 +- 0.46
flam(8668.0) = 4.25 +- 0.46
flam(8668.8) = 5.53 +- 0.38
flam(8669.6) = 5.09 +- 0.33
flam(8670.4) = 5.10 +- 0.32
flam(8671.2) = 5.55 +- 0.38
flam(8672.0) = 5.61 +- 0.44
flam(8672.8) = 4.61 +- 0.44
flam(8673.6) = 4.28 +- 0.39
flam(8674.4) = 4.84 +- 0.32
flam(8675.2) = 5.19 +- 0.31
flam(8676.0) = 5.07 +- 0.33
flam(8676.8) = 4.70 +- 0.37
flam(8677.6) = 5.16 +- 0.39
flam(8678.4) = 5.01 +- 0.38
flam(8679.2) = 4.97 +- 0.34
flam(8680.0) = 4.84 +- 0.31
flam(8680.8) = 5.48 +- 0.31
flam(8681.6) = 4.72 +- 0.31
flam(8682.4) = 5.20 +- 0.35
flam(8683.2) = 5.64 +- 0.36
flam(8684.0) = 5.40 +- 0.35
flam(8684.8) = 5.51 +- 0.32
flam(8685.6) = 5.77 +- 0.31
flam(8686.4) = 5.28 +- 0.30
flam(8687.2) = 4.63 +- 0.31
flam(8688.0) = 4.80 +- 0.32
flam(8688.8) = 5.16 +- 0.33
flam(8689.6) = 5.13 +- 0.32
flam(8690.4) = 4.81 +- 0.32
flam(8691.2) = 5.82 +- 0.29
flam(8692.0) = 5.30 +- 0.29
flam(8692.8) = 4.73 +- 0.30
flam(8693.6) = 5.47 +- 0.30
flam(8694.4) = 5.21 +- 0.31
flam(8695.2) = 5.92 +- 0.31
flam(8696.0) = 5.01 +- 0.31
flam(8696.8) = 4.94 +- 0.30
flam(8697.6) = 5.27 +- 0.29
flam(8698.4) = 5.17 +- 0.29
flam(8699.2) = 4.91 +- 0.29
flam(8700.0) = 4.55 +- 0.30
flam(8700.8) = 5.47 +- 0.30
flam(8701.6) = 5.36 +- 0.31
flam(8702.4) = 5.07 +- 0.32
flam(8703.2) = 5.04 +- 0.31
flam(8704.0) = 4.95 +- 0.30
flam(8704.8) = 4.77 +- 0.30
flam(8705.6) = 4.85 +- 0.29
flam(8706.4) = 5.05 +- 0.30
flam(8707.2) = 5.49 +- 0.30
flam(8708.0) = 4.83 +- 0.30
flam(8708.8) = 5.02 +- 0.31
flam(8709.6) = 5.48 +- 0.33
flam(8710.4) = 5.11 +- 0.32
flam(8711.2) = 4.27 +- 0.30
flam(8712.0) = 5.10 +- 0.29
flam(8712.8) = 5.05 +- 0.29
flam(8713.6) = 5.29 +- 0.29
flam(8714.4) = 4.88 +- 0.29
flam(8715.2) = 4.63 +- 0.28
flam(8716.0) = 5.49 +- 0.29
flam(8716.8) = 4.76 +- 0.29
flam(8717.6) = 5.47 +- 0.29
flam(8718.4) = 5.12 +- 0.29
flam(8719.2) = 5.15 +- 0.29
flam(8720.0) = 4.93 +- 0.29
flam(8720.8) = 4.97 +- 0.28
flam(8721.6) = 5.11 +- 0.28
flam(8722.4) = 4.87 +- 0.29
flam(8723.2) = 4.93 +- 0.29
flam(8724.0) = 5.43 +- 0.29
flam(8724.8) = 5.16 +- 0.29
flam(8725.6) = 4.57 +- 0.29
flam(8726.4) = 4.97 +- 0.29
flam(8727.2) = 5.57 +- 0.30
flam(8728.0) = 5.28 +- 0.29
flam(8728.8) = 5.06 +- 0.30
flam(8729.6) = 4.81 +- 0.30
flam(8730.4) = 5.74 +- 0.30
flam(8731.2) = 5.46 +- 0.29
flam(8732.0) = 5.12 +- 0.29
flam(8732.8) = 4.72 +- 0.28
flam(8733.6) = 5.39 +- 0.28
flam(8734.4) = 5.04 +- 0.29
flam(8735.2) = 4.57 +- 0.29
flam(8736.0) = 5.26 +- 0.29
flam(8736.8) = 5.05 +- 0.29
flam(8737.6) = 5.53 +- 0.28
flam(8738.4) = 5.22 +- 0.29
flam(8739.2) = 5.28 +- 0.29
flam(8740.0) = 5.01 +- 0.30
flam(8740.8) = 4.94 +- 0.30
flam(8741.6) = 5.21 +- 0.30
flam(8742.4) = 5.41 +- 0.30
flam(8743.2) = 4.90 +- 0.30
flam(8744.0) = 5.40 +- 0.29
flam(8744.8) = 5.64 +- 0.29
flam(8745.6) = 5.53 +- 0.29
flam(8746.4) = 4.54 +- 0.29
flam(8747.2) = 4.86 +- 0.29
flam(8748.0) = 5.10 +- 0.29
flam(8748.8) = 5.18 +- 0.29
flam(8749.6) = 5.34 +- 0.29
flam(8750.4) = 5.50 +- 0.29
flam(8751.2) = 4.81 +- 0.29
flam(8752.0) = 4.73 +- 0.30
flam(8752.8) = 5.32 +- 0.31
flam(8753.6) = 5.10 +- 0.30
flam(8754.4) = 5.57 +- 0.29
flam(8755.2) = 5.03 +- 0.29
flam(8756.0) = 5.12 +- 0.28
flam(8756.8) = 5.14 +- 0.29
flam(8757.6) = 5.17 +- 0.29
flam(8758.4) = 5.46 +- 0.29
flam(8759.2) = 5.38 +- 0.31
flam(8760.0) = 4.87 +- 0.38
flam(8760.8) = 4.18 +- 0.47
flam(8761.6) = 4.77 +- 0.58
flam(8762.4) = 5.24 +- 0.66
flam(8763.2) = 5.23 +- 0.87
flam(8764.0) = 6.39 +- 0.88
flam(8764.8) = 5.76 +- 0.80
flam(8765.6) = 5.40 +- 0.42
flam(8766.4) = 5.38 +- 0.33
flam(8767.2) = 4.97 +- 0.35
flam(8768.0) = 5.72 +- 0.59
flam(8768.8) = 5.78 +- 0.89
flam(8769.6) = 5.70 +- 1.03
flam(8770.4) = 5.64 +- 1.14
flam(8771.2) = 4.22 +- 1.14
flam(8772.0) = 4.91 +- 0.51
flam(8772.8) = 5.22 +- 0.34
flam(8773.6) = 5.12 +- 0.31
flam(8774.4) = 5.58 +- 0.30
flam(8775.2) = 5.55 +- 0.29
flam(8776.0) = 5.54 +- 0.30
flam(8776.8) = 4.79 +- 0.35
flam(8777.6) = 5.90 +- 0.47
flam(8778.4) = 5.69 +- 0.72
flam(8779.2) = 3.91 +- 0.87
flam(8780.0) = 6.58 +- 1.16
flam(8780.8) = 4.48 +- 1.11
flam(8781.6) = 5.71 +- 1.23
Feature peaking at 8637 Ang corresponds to [S II] 6716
